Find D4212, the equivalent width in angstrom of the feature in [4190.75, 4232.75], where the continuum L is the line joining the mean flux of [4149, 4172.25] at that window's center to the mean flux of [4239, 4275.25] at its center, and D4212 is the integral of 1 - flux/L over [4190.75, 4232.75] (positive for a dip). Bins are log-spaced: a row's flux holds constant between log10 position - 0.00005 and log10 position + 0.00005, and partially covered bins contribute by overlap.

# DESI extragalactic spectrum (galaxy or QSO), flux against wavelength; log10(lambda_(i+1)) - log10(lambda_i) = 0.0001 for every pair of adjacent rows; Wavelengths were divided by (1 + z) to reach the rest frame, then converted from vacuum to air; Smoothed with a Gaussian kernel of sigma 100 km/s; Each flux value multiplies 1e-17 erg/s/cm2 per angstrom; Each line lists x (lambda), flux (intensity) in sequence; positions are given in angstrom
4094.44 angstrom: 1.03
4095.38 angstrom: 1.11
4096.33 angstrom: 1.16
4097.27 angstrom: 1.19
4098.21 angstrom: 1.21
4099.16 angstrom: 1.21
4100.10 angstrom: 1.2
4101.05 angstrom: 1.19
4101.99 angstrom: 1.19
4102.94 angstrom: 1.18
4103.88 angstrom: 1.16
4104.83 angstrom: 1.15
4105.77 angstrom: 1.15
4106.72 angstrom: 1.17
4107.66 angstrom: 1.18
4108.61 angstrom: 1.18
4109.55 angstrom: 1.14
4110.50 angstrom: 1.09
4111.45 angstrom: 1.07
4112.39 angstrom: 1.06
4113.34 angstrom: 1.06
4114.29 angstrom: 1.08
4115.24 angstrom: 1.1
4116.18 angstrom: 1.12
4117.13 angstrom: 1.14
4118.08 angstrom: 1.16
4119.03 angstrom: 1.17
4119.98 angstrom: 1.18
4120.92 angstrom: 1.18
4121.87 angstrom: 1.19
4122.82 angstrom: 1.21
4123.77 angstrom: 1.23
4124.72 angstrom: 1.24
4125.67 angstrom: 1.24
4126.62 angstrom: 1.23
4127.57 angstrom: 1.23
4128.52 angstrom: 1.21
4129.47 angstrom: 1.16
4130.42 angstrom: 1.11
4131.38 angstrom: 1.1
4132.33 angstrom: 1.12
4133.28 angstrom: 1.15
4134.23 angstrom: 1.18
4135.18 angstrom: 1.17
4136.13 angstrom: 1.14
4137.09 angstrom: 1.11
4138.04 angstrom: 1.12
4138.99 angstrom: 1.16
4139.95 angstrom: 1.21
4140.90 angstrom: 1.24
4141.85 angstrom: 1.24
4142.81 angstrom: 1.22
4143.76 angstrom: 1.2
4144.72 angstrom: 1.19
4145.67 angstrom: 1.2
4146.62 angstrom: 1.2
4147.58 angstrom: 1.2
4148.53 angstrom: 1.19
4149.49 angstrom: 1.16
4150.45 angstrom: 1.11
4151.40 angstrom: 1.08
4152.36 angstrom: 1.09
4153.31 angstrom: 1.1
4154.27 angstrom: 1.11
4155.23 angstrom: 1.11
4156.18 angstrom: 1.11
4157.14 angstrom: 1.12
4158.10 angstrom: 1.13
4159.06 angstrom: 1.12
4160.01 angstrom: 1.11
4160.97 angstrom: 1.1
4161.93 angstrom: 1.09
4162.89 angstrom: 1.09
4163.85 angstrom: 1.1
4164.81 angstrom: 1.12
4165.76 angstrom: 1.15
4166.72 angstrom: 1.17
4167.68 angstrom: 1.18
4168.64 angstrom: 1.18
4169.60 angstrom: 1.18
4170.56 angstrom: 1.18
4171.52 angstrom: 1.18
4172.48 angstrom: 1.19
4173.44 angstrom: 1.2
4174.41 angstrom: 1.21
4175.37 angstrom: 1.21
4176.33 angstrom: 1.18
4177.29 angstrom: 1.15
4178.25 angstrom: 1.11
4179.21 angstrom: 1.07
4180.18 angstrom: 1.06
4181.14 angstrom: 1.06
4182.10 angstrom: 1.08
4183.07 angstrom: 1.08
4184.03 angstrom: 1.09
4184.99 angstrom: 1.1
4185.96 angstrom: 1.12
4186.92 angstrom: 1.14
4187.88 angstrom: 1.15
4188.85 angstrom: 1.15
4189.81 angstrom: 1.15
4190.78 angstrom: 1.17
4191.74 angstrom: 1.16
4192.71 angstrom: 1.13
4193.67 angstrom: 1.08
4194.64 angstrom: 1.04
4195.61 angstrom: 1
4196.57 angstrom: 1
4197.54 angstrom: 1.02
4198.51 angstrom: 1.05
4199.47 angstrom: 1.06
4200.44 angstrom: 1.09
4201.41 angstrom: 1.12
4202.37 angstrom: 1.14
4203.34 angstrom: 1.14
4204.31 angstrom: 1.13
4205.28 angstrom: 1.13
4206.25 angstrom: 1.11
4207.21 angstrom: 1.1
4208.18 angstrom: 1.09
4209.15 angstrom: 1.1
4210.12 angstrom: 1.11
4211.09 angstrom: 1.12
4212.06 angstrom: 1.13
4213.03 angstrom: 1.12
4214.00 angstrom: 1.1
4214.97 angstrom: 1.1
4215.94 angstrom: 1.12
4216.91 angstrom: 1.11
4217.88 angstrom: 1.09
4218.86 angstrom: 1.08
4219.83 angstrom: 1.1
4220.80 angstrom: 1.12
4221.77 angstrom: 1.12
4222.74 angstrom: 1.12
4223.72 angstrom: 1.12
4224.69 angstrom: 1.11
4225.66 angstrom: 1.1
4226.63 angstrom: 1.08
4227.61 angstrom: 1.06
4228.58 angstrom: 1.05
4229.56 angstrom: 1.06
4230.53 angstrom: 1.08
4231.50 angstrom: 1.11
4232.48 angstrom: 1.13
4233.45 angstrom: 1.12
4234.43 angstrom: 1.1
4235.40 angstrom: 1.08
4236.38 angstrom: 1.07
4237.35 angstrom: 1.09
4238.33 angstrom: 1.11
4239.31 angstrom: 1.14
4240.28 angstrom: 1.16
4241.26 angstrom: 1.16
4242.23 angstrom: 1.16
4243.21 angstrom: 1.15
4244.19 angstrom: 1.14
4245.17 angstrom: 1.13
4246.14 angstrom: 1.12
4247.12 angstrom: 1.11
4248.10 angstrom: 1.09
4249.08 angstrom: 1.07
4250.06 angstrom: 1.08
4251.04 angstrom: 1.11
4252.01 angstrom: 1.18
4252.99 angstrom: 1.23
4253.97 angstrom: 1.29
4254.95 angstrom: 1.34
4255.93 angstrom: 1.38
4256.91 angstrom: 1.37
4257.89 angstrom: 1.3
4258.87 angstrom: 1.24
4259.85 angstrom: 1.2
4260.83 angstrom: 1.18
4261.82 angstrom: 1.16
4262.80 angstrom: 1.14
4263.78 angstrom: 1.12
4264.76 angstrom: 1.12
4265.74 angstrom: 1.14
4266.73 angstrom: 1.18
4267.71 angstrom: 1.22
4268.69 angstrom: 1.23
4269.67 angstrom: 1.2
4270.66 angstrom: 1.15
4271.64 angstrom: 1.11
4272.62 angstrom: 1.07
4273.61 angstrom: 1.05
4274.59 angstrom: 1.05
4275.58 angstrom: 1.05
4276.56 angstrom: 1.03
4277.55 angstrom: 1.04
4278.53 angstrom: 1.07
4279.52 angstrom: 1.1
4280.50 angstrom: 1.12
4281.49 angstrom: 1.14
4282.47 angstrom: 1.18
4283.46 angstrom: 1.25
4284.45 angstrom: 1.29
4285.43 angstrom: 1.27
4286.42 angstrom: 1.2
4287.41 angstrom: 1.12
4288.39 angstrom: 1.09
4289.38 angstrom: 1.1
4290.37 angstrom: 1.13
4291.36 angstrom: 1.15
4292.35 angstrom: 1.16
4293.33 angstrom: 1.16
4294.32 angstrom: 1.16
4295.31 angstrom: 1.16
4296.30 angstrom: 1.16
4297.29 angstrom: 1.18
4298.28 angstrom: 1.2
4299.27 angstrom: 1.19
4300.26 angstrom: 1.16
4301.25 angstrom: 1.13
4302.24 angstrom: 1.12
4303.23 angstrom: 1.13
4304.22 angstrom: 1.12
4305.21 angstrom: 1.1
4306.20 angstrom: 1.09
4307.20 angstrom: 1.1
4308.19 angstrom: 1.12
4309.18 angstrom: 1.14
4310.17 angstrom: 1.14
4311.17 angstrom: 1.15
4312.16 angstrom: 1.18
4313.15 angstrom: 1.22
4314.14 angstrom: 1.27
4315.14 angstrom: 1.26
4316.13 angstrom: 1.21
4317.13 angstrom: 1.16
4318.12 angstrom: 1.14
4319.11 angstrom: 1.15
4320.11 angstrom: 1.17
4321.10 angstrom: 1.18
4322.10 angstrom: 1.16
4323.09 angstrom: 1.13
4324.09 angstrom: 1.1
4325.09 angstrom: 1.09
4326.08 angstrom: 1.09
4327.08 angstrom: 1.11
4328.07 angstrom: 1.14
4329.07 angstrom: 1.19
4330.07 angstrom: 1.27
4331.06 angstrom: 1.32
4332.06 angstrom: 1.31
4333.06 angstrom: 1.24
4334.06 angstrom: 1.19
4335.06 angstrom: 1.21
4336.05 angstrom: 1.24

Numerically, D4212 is 1.9 angstrom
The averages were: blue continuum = 1.13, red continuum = 1.17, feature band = 1.1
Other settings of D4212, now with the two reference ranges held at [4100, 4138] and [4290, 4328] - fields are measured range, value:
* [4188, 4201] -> 0.8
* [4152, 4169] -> 0.5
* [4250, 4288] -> -0.6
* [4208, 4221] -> 0.5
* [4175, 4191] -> 0.5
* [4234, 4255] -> 0.3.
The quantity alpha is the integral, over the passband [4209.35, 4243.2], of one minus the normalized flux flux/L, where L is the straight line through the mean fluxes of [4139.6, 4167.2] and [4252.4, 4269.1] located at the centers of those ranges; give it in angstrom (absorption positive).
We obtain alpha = 2.6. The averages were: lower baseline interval 1.15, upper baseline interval 1.23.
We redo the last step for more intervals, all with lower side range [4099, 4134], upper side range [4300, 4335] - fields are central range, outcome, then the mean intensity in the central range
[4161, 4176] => 0.0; 1.16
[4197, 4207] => 0.6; 1.1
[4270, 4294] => 0.7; 1.13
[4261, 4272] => 0.0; 1.16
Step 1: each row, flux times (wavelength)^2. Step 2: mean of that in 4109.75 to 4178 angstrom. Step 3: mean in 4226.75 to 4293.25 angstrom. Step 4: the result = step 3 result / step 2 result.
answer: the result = 1.0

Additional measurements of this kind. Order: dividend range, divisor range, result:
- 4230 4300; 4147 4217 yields 1.07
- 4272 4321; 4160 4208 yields 1.08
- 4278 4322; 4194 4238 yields 1.10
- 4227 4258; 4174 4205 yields 1.06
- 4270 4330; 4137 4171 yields 1.07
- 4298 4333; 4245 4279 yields 1.03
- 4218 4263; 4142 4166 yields 1.05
